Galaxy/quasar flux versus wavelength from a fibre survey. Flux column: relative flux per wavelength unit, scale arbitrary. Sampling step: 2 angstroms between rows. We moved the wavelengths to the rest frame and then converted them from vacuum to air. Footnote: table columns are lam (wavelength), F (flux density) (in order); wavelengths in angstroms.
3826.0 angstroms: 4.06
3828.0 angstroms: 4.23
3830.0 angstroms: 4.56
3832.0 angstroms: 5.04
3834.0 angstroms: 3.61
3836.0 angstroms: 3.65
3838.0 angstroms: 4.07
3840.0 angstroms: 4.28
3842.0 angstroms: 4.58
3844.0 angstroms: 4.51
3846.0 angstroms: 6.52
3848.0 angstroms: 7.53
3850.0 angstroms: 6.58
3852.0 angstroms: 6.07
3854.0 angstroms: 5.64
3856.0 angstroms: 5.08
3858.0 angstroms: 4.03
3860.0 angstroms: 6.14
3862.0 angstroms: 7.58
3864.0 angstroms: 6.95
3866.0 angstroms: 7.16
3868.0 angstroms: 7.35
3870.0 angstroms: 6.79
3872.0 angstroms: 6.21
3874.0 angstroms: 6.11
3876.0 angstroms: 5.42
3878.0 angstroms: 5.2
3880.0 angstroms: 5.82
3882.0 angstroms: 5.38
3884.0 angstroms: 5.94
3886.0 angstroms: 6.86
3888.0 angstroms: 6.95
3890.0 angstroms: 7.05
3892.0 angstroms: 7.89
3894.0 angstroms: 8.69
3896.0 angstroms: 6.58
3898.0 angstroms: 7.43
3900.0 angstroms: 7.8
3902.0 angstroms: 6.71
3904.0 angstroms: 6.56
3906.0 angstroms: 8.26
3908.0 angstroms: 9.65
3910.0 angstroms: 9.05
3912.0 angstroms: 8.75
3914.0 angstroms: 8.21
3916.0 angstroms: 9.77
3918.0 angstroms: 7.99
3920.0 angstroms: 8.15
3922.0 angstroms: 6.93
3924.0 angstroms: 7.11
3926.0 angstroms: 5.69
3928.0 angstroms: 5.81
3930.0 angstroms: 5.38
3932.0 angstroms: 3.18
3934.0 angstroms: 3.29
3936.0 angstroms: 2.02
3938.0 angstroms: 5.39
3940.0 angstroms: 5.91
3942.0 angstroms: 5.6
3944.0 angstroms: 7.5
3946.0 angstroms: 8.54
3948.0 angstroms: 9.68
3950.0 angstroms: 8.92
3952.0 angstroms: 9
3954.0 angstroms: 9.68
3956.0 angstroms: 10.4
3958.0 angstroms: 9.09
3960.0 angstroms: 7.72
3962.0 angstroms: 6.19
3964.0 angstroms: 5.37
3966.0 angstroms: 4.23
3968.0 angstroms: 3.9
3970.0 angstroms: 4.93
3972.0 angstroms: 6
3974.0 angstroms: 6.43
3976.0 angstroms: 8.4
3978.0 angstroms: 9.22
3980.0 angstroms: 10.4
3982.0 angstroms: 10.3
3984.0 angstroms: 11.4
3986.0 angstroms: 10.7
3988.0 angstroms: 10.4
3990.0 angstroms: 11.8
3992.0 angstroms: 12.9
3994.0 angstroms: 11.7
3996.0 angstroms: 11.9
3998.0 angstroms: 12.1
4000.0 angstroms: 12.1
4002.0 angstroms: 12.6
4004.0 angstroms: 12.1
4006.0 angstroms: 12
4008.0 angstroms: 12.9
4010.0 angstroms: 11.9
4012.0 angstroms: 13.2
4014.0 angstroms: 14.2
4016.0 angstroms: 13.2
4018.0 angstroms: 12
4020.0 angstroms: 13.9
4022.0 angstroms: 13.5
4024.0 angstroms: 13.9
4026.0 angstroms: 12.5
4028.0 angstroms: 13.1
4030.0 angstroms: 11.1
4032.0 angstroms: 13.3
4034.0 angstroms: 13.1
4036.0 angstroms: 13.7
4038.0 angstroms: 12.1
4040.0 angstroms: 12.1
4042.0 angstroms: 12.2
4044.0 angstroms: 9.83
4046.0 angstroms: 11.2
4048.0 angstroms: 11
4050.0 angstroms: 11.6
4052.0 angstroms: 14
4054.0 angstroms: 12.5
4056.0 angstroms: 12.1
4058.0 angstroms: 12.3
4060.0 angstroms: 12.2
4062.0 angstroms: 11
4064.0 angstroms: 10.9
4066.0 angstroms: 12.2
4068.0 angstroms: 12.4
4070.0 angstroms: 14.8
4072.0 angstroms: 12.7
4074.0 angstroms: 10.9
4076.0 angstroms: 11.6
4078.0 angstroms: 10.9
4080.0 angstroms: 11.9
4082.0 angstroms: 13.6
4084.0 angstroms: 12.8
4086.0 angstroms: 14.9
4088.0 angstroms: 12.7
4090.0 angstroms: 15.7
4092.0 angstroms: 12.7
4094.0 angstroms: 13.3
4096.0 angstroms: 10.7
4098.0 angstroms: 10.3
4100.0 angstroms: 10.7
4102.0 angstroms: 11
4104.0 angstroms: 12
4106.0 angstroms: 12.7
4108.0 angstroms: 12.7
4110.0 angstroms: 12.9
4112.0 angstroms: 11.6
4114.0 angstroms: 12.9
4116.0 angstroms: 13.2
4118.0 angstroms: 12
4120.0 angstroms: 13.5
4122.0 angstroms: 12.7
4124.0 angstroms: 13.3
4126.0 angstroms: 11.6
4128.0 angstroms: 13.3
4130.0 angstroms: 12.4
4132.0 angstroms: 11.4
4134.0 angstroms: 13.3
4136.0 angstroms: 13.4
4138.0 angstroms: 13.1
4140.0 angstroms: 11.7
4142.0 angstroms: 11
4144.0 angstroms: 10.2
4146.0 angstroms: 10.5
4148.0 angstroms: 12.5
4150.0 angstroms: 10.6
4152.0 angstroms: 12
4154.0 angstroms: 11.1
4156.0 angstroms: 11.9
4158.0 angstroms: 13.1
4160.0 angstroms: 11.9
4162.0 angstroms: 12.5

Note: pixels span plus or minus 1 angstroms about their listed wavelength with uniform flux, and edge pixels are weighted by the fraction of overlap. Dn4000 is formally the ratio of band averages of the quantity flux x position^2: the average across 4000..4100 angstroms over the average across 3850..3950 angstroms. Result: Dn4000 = 2.00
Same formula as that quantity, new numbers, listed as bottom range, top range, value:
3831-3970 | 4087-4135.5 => 2.11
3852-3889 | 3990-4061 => 2.19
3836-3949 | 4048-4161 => 2.09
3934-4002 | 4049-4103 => 1.53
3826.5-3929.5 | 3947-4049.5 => 1.76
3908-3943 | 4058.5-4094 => 2.11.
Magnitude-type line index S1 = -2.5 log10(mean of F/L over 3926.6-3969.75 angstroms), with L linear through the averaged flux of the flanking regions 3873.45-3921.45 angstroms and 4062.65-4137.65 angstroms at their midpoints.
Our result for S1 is 0.31 mag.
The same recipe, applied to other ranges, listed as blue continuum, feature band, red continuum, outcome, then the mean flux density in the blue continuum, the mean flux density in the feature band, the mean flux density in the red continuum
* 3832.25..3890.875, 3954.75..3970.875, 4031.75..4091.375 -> 0.358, 5.82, 6.54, 12.4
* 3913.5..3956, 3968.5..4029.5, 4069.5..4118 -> -0.224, 6.91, 11.3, 12.4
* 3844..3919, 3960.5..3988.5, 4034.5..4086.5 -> 0.260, 6.93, 7.66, 12.2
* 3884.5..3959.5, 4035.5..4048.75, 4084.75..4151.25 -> -0.127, 7.33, 11.7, 12.3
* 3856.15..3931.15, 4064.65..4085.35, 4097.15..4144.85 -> -0.115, 6.98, 12.4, 12.2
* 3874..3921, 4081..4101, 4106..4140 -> -0.073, 7.37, 12.7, 12.7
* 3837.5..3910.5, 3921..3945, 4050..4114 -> 0.462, 6.5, 5.32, 12.3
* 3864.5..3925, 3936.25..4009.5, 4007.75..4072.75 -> 0.129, 7.26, 9.04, 12.5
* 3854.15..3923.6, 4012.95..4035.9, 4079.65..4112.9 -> -0.229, 7.05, 13.1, 12.5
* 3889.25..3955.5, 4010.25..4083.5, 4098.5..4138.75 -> -0.181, 7.24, 12.4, 12.5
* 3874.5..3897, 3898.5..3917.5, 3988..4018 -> -0.086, 6.52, 8.28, 12.4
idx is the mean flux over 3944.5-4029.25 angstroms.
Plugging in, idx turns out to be 10.3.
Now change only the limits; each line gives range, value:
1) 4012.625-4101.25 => 12.4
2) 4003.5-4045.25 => 12.7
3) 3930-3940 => 3.9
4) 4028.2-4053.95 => 12.1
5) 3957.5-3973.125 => 5.83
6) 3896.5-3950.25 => 6.98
